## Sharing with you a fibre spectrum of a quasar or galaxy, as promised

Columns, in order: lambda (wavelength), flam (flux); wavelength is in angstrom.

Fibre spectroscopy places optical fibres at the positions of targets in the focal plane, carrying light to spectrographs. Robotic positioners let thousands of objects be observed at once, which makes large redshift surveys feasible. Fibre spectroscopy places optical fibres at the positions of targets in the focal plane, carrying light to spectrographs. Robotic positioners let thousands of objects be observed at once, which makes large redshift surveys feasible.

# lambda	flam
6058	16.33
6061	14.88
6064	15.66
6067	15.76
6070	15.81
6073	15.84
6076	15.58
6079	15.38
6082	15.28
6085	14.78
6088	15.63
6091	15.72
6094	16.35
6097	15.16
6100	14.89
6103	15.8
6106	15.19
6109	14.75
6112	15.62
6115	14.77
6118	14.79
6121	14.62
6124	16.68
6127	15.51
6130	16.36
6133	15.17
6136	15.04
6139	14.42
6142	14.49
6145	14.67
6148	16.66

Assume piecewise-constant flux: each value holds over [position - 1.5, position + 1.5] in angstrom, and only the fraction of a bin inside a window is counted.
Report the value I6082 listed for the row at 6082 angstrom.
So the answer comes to 15.28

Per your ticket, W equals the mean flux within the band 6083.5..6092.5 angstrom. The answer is 15.4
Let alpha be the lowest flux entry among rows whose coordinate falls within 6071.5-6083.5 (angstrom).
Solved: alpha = 15.28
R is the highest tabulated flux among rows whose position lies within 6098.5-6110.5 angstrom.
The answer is 15.8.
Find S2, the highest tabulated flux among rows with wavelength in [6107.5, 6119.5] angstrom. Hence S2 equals 15.62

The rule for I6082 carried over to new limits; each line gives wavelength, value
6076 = 15.58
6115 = 14.77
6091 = 15.72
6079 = 15.38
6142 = 14.49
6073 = 15.84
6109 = 14.75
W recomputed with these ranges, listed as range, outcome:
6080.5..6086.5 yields 15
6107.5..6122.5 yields 14.9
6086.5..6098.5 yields 15.7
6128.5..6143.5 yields 15.1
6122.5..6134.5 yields 15.9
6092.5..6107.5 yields 15.5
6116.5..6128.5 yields 15.4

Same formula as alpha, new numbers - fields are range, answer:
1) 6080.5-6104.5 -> 14.78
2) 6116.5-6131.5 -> 14.62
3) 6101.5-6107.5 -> 15.19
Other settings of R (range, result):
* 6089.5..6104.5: 16.35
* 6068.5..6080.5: 15.84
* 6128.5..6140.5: 16.36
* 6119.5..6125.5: 16.68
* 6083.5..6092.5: 15.72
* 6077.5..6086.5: 15.38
